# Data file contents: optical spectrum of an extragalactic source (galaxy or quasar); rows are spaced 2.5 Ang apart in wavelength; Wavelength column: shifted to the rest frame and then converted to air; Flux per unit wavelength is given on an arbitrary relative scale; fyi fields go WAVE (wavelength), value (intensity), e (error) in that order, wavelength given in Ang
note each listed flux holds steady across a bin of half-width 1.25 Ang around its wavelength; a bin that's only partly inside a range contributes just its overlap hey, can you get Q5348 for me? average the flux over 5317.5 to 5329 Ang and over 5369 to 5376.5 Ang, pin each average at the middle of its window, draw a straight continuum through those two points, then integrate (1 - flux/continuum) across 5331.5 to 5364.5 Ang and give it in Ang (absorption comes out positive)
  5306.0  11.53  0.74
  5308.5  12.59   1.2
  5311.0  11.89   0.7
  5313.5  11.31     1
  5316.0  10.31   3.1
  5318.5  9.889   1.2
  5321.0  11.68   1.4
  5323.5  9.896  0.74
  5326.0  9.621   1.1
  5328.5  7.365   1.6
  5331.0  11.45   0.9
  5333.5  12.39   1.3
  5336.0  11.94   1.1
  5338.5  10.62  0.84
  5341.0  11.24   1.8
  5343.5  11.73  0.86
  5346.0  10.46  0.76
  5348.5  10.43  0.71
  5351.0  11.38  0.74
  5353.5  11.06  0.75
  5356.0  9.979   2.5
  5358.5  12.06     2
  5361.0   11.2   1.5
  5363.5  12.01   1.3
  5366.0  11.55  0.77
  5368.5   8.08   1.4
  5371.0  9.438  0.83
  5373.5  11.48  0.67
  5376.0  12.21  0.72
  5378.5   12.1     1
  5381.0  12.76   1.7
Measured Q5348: -3.3 Ang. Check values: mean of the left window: 9.84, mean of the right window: 10.6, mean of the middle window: 11.3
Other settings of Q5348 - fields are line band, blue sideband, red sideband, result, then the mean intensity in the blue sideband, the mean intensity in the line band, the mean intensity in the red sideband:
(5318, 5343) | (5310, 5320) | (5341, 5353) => 0.62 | 10.8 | 10.7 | 11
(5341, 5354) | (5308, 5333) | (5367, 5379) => -0.54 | 10.6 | 11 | 10.6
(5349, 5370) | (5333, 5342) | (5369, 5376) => 0.00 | 11.5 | 10.9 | 10.5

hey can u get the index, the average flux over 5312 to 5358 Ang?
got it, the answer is 10.7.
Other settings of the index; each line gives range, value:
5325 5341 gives 10.6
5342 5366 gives 11.2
